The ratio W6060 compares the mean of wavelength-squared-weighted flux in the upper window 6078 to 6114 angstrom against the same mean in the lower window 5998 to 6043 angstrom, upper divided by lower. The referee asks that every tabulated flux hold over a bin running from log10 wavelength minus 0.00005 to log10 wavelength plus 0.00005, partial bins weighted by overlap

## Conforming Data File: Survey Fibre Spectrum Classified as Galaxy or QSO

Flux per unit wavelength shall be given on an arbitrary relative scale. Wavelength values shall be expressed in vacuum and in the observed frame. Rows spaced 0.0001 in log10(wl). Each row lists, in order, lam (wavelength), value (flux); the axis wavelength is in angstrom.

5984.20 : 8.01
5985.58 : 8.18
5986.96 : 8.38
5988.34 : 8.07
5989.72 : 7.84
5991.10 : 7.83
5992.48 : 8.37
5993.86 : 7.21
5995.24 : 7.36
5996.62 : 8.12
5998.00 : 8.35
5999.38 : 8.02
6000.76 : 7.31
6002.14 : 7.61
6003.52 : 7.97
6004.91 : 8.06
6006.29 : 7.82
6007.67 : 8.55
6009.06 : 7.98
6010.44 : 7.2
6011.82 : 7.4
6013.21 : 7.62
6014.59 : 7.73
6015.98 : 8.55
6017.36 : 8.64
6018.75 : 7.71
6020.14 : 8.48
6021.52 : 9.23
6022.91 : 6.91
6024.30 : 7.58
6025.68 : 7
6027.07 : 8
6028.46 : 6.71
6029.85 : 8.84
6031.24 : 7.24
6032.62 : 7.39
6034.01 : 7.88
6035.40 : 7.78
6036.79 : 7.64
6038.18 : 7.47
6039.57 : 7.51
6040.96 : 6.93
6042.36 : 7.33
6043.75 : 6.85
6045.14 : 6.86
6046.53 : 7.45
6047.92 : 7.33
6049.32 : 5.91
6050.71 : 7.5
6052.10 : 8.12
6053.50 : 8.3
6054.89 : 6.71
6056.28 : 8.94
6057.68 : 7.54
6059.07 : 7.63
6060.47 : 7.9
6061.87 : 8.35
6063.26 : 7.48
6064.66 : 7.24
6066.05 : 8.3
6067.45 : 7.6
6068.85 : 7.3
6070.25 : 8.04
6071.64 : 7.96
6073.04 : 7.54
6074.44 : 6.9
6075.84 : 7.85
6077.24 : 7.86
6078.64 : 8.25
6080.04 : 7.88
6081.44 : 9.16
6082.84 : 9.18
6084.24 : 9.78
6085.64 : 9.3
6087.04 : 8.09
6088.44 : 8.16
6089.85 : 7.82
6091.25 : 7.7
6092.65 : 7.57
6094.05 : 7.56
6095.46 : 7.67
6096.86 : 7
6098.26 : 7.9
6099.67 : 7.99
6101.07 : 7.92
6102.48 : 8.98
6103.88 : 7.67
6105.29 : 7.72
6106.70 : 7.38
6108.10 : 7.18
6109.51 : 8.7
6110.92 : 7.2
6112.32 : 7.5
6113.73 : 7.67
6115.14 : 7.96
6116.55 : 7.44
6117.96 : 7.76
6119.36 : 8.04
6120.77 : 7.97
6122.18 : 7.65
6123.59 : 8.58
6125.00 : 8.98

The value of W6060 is 1.06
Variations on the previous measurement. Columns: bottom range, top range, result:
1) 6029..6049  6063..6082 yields 1.06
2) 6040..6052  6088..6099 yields 1.10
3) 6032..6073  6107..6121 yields 1.04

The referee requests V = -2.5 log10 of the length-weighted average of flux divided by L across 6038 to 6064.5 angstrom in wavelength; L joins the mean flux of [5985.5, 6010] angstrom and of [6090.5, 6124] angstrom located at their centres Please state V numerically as 0.054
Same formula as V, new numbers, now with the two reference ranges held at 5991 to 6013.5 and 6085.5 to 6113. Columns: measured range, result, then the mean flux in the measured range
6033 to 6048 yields 0.064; 7.37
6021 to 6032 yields 0.021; 7.66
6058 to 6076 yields 0.018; 7.69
